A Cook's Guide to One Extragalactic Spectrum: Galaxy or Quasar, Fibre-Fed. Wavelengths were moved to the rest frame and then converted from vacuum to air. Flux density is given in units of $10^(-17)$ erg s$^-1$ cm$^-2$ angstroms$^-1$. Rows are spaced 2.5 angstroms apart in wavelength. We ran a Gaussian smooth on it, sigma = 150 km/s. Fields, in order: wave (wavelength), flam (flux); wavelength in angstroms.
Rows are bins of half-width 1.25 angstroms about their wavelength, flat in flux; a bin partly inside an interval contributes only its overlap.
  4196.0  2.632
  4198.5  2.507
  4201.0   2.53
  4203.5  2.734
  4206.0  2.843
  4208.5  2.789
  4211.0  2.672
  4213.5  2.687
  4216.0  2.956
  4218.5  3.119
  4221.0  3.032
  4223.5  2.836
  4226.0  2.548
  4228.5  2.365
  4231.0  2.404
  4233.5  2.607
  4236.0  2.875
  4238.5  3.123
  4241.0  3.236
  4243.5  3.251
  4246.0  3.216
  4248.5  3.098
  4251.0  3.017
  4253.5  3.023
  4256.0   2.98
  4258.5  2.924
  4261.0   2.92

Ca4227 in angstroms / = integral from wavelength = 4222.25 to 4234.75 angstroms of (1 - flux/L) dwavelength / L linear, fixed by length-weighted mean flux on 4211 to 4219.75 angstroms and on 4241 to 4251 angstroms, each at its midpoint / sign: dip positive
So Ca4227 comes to 1.9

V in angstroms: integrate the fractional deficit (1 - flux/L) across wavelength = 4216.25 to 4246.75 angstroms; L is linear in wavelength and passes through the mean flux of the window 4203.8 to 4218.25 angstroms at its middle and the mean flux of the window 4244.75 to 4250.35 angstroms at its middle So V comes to 1.2 angstroms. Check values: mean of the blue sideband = 2.81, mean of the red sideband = 3.14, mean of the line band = 2.88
